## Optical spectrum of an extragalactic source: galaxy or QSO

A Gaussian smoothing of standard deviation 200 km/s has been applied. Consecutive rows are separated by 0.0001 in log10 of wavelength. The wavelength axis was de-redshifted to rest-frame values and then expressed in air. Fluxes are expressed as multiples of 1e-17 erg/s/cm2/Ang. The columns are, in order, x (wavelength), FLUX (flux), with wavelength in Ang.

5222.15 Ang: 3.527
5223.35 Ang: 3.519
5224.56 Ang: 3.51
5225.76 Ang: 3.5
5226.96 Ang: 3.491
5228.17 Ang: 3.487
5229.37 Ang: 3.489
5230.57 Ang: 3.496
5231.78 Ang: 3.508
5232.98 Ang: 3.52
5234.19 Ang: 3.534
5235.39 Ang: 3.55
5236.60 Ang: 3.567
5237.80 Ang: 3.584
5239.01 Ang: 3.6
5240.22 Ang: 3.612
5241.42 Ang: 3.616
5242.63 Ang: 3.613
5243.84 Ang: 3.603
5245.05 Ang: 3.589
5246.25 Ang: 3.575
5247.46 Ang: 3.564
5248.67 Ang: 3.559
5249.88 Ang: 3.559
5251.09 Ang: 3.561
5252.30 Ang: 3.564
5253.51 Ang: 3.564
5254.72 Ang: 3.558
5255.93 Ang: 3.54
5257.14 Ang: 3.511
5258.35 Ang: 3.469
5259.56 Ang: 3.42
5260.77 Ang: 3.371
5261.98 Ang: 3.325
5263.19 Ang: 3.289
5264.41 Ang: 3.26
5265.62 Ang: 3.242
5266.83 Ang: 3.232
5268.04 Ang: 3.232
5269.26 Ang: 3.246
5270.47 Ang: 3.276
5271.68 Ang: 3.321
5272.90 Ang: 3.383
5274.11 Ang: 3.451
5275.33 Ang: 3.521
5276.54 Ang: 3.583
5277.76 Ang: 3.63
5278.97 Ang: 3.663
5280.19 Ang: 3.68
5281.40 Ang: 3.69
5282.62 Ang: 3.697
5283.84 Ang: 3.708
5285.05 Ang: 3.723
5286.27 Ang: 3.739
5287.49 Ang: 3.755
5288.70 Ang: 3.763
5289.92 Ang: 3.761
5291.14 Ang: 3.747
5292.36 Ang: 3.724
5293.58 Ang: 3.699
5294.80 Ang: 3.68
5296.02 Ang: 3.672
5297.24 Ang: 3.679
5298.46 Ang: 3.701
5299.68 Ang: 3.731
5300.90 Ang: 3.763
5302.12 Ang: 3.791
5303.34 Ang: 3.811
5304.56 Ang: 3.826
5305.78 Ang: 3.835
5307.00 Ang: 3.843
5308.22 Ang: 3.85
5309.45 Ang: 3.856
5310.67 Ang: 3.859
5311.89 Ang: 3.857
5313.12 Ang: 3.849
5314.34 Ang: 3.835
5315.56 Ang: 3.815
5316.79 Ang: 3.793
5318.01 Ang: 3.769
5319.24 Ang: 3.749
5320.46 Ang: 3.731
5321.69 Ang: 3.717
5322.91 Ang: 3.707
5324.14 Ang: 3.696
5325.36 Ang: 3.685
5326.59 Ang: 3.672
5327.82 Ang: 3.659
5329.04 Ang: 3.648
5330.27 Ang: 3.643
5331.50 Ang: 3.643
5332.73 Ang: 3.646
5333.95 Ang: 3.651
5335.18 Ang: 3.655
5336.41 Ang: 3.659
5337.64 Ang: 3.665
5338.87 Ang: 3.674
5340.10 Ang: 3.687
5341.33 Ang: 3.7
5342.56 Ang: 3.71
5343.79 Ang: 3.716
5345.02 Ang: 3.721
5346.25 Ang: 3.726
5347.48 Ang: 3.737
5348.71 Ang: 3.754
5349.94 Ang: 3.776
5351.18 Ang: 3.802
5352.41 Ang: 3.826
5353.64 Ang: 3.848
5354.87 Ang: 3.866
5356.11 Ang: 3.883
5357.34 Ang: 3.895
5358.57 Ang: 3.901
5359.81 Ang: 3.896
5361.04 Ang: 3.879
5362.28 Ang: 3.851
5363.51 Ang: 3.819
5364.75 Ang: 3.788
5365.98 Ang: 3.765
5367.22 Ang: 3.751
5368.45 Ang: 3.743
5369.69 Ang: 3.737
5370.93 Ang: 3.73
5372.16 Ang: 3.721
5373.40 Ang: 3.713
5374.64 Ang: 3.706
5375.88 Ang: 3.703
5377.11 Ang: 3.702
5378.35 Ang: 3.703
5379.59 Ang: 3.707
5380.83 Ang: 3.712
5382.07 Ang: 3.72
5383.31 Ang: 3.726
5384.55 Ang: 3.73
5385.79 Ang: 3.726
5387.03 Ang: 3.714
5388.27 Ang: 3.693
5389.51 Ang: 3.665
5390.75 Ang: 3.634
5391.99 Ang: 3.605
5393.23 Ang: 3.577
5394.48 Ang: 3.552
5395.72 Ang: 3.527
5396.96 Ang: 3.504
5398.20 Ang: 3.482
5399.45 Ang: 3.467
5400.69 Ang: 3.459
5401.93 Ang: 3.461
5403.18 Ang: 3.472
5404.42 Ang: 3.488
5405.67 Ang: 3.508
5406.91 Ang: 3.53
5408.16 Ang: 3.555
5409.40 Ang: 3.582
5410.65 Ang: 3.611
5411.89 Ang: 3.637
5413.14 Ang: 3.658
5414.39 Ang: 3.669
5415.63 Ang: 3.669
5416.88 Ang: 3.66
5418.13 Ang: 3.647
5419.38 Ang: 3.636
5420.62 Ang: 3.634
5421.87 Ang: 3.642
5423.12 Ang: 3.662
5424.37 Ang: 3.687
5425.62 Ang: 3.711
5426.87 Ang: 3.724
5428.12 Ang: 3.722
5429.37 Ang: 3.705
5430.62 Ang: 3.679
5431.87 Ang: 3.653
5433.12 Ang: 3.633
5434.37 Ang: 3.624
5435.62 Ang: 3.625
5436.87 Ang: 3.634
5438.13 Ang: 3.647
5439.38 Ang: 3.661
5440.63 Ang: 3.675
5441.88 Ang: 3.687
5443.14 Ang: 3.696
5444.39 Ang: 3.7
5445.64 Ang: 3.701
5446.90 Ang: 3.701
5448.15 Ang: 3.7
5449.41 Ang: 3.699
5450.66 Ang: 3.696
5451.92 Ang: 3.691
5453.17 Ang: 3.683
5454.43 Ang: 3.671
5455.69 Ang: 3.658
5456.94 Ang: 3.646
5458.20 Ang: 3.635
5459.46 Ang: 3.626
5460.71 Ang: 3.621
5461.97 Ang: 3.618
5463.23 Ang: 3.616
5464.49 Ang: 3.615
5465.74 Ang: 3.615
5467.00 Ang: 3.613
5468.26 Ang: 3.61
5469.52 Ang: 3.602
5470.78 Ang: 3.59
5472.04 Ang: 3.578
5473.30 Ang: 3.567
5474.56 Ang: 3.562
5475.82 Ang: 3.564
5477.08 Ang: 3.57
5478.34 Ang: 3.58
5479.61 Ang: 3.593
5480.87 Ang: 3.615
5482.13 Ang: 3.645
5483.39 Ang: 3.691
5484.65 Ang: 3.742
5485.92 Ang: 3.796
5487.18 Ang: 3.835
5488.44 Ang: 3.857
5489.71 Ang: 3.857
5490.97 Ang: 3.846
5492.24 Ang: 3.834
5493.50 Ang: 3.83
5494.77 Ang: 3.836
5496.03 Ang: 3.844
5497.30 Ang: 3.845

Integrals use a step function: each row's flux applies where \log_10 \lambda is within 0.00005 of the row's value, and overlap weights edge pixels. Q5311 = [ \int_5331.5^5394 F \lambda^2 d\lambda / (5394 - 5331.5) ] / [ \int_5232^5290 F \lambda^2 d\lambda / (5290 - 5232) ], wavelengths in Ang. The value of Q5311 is 1.10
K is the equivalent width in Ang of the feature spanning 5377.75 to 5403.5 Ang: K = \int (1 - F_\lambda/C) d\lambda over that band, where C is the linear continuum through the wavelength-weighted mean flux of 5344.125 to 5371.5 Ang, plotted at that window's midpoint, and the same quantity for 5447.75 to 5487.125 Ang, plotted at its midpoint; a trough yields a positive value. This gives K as 1.0 Ang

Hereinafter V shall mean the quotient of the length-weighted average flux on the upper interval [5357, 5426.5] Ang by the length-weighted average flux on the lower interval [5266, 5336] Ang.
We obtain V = 1.00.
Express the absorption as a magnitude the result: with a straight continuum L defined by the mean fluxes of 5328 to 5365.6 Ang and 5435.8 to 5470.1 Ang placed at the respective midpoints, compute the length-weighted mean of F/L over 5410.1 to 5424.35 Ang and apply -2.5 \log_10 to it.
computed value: 0.01 mag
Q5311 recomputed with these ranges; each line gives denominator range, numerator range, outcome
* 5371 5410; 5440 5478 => 1.03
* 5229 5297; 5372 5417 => 1.07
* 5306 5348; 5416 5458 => 1.03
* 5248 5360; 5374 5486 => 1.04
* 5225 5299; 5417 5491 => 1.11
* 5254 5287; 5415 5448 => 1.12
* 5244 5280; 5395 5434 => 1.10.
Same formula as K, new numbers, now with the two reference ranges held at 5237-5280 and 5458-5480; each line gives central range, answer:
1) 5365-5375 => -0.5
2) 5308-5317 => -0.8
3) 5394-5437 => -0.4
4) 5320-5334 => -0.6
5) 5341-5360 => -1.4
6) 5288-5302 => -0.9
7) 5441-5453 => -0.4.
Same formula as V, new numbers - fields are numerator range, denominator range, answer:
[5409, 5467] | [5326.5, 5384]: 0.98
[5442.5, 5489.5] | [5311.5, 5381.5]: 0.98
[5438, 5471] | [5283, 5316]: 0.97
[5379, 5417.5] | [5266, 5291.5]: 1.01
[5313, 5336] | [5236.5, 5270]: 1.07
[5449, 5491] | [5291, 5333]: 0.98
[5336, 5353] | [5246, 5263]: 1.06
